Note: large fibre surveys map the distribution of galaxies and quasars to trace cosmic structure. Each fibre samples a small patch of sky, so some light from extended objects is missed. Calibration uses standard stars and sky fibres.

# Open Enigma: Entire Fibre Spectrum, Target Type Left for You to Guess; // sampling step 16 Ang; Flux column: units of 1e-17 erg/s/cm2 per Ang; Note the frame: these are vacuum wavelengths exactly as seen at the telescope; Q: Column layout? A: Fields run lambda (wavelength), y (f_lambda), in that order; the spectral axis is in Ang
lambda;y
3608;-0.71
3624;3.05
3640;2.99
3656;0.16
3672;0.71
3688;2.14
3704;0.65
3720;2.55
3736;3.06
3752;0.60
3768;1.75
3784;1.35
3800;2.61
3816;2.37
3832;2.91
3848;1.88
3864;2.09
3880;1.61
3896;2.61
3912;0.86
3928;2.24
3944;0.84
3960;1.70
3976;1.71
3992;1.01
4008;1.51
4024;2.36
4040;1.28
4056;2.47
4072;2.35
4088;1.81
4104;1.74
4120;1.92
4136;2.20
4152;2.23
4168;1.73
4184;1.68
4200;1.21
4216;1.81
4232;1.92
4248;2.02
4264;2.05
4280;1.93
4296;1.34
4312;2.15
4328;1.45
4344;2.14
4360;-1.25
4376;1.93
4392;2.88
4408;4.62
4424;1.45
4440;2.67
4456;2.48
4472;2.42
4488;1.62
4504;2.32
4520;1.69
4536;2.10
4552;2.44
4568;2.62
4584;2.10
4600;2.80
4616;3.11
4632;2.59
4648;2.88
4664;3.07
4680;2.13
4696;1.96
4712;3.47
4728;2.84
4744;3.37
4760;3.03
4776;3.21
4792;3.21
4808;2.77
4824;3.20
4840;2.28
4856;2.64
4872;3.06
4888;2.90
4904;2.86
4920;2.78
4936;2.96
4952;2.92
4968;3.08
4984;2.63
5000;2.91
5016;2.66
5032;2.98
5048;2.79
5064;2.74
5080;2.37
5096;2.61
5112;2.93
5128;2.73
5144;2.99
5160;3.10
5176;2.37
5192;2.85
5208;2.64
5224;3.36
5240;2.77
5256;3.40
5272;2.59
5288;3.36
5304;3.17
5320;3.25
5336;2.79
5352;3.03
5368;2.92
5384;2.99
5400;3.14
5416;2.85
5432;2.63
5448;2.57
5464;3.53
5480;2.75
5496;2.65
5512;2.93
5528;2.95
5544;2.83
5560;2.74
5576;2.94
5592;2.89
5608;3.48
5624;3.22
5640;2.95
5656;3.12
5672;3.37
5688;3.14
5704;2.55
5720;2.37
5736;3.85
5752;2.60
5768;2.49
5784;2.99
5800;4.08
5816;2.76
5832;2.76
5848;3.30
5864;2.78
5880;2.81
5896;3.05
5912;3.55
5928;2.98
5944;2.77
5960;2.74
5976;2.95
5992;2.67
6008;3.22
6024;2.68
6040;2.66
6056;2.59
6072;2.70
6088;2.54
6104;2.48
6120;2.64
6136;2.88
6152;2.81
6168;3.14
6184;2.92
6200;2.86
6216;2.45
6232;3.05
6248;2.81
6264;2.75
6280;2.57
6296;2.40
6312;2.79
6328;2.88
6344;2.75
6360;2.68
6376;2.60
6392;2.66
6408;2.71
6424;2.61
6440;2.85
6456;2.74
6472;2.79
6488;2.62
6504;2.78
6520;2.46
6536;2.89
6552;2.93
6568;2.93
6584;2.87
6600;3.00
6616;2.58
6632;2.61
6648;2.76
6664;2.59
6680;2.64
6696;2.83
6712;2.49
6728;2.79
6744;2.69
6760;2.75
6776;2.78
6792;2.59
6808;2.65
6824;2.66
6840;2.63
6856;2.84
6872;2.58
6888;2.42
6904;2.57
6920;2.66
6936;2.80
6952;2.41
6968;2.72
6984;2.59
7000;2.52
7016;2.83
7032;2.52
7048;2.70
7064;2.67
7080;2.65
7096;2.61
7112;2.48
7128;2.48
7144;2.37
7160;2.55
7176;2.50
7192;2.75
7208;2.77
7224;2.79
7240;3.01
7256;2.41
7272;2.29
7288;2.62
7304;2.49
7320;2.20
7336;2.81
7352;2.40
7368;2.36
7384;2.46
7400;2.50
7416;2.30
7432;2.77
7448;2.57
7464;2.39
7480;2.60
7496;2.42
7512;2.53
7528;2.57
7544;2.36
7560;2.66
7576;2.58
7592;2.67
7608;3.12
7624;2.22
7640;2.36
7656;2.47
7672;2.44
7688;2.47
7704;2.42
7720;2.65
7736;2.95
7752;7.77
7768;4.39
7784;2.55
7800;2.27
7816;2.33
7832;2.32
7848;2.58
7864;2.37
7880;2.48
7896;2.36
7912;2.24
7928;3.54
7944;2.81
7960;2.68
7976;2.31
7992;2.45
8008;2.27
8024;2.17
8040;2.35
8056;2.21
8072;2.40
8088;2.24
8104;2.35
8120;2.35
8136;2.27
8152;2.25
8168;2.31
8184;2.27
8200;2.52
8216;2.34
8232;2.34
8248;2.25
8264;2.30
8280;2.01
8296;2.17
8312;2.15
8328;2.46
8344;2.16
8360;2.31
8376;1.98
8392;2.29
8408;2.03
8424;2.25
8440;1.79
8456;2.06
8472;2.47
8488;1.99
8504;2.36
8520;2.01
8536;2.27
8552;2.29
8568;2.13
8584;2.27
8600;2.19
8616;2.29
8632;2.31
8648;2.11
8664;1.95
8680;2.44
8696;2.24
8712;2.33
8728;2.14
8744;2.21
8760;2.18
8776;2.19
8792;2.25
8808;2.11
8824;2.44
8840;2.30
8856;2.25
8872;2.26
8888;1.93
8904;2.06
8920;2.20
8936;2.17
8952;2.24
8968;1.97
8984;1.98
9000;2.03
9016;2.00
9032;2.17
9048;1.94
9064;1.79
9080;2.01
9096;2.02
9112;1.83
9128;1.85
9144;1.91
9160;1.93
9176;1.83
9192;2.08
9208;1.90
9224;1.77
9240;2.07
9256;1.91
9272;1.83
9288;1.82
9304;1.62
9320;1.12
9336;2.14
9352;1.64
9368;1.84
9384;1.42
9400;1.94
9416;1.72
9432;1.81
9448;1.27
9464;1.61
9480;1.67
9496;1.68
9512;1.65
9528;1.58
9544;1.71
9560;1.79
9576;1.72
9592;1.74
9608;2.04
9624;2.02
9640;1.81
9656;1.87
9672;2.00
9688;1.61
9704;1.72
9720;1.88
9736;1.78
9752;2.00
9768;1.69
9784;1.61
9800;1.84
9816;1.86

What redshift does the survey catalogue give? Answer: 0.180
